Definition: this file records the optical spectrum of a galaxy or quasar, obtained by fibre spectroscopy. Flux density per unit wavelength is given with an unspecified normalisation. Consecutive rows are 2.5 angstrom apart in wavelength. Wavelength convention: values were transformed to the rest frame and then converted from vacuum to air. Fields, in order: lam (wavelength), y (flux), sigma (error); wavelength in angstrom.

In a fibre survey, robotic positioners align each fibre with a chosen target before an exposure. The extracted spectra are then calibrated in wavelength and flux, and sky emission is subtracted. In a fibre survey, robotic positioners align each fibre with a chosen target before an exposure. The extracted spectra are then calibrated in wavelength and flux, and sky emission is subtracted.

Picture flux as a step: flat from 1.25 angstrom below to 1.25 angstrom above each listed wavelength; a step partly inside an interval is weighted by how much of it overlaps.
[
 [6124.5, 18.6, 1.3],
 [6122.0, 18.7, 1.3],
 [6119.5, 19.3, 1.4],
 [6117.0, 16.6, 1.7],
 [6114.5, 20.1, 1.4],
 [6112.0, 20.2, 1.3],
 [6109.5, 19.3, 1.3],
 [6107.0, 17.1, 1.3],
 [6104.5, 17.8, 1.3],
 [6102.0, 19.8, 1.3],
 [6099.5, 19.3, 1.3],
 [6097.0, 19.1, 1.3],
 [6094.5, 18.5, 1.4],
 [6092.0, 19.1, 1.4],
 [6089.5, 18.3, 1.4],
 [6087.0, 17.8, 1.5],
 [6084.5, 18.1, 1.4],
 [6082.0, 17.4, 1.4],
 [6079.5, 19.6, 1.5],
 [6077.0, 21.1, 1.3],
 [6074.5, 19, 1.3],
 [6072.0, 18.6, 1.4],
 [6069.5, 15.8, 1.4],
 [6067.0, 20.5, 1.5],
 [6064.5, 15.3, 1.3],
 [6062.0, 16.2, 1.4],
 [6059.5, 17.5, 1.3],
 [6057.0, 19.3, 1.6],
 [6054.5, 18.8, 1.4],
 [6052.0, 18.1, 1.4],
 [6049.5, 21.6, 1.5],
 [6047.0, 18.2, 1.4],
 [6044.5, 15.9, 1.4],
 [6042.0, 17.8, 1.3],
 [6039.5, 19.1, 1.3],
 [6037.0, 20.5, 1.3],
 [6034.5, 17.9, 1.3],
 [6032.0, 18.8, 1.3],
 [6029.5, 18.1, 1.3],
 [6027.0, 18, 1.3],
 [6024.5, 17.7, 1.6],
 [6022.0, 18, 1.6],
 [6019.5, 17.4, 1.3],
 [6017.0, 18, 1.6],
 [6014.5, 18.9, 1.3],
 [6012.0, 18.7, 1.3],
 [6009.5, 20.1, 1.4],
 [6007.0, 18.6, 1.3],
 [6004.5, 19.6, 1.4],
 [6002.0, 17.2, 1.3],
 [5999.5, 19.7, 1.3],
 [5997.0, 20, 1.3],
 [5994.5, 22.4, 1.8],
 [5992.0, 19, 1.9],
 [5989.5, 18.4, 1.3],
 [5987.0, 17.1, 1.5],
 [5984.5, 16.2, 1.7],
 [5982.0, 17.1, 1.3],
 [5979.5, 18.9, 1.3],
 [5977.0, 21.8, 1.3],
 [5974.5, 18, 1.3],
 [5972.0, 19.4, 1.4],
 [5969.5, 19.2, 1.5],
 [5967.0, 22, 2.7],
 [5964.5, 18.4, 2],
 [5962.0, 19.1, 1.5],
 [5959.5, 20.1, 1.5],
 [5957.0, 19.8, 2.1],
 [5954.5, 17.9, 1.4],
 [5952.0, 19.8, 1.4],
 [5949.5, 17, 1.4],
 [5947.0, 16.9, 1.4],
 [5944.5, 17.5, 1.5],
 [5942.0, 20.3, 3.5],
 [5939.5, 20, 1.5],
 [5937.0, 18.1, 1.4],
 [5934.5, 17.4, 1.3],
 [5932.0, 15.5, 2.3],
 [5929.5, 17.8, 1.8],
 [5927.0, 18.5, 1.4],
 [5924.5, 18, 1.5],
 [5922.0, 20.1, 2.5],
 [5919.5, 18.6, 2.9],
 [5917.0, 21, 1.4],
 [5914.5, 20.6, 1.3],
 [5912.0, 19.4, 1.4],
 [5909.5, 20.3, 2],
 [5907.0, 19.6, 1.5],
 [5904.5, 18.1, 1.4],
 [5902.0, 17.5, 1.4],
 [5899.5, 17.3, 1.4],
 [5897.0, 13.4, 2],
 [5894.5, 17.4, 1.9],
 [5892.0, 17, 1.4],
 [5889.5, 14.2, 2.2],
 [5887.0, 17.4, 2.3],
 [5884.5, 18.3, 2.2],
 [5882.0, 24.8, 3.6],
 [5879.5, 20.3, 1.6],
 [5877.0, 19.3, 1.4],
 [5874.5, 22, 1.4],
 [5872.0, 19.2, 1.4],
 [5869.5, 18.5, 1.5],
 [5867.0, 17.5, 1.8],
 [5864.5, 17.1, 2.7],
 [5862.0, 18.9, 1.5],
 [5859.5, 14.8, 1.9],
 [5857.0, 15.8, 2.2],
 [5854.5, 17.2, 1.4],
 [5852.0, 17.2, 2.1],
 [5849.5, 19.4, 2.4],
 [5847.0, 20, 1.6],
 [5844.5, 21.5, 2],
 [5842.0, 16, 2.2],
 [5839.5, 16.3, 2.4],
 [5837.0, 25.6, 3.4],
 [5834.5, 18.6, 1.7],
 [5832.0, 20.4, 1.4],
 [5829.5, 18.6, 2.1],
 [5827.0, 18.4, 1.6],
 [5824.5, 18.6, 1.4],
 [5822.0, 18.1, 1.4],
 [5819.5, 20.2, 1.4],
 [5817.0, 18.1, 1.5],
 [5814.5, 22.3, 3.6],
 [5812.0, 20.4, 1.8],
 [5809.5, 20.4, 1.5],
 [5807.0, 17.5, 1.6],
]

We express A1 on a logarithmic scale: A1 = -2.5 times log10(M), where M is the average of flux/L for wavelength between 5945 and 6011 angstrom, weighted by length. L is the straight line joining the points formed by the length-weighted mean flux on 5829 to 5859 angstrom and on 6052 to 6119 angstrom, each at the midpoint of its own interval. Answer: -0.021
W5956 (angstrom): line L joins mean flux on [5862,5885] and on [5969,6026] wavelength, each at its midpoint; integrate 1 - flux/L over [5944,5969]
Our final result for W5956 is 0.2 angstrom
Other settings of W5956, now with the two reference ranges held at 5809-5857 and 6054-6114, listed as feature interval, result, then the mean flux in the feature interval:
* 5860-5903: 2.02 angstrom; 18.2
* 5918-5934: 0.72 angstrom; 18.1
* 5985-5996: -0.16 angstrom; 19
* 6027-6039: -0.07 angstrom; 18.8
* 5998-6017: -0.21 angstrom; 18.9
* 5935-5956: 0.53 angstrom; 18.4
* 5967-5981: -0.62 angstrom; 19.6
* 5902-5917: -0.43 angstrom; 19.5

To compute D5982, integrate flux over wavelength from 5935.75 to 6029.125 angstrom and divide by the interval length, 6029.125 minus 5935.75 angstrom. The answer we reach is 18.8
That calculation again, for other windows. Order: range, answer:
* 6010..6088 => 18.3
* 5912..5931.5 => 19.1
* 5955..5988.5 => 19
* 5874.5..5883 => 21.4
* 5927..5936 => 17.2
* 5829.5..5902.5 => 18.4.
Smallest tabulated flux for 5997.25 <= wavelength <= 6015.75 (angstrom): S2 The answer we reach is 17.2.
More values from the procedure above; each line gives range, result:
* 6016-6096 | 15.3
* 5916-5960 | 15.5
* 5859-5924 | 13.4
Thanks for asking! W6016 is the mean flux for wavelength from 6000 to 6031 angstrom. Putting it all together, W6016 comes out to 18.4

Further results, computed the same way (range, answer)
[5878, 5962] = 18.5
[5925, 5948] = 18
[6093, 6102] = 19.1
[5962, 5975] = 19.5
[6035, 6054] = 18.7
